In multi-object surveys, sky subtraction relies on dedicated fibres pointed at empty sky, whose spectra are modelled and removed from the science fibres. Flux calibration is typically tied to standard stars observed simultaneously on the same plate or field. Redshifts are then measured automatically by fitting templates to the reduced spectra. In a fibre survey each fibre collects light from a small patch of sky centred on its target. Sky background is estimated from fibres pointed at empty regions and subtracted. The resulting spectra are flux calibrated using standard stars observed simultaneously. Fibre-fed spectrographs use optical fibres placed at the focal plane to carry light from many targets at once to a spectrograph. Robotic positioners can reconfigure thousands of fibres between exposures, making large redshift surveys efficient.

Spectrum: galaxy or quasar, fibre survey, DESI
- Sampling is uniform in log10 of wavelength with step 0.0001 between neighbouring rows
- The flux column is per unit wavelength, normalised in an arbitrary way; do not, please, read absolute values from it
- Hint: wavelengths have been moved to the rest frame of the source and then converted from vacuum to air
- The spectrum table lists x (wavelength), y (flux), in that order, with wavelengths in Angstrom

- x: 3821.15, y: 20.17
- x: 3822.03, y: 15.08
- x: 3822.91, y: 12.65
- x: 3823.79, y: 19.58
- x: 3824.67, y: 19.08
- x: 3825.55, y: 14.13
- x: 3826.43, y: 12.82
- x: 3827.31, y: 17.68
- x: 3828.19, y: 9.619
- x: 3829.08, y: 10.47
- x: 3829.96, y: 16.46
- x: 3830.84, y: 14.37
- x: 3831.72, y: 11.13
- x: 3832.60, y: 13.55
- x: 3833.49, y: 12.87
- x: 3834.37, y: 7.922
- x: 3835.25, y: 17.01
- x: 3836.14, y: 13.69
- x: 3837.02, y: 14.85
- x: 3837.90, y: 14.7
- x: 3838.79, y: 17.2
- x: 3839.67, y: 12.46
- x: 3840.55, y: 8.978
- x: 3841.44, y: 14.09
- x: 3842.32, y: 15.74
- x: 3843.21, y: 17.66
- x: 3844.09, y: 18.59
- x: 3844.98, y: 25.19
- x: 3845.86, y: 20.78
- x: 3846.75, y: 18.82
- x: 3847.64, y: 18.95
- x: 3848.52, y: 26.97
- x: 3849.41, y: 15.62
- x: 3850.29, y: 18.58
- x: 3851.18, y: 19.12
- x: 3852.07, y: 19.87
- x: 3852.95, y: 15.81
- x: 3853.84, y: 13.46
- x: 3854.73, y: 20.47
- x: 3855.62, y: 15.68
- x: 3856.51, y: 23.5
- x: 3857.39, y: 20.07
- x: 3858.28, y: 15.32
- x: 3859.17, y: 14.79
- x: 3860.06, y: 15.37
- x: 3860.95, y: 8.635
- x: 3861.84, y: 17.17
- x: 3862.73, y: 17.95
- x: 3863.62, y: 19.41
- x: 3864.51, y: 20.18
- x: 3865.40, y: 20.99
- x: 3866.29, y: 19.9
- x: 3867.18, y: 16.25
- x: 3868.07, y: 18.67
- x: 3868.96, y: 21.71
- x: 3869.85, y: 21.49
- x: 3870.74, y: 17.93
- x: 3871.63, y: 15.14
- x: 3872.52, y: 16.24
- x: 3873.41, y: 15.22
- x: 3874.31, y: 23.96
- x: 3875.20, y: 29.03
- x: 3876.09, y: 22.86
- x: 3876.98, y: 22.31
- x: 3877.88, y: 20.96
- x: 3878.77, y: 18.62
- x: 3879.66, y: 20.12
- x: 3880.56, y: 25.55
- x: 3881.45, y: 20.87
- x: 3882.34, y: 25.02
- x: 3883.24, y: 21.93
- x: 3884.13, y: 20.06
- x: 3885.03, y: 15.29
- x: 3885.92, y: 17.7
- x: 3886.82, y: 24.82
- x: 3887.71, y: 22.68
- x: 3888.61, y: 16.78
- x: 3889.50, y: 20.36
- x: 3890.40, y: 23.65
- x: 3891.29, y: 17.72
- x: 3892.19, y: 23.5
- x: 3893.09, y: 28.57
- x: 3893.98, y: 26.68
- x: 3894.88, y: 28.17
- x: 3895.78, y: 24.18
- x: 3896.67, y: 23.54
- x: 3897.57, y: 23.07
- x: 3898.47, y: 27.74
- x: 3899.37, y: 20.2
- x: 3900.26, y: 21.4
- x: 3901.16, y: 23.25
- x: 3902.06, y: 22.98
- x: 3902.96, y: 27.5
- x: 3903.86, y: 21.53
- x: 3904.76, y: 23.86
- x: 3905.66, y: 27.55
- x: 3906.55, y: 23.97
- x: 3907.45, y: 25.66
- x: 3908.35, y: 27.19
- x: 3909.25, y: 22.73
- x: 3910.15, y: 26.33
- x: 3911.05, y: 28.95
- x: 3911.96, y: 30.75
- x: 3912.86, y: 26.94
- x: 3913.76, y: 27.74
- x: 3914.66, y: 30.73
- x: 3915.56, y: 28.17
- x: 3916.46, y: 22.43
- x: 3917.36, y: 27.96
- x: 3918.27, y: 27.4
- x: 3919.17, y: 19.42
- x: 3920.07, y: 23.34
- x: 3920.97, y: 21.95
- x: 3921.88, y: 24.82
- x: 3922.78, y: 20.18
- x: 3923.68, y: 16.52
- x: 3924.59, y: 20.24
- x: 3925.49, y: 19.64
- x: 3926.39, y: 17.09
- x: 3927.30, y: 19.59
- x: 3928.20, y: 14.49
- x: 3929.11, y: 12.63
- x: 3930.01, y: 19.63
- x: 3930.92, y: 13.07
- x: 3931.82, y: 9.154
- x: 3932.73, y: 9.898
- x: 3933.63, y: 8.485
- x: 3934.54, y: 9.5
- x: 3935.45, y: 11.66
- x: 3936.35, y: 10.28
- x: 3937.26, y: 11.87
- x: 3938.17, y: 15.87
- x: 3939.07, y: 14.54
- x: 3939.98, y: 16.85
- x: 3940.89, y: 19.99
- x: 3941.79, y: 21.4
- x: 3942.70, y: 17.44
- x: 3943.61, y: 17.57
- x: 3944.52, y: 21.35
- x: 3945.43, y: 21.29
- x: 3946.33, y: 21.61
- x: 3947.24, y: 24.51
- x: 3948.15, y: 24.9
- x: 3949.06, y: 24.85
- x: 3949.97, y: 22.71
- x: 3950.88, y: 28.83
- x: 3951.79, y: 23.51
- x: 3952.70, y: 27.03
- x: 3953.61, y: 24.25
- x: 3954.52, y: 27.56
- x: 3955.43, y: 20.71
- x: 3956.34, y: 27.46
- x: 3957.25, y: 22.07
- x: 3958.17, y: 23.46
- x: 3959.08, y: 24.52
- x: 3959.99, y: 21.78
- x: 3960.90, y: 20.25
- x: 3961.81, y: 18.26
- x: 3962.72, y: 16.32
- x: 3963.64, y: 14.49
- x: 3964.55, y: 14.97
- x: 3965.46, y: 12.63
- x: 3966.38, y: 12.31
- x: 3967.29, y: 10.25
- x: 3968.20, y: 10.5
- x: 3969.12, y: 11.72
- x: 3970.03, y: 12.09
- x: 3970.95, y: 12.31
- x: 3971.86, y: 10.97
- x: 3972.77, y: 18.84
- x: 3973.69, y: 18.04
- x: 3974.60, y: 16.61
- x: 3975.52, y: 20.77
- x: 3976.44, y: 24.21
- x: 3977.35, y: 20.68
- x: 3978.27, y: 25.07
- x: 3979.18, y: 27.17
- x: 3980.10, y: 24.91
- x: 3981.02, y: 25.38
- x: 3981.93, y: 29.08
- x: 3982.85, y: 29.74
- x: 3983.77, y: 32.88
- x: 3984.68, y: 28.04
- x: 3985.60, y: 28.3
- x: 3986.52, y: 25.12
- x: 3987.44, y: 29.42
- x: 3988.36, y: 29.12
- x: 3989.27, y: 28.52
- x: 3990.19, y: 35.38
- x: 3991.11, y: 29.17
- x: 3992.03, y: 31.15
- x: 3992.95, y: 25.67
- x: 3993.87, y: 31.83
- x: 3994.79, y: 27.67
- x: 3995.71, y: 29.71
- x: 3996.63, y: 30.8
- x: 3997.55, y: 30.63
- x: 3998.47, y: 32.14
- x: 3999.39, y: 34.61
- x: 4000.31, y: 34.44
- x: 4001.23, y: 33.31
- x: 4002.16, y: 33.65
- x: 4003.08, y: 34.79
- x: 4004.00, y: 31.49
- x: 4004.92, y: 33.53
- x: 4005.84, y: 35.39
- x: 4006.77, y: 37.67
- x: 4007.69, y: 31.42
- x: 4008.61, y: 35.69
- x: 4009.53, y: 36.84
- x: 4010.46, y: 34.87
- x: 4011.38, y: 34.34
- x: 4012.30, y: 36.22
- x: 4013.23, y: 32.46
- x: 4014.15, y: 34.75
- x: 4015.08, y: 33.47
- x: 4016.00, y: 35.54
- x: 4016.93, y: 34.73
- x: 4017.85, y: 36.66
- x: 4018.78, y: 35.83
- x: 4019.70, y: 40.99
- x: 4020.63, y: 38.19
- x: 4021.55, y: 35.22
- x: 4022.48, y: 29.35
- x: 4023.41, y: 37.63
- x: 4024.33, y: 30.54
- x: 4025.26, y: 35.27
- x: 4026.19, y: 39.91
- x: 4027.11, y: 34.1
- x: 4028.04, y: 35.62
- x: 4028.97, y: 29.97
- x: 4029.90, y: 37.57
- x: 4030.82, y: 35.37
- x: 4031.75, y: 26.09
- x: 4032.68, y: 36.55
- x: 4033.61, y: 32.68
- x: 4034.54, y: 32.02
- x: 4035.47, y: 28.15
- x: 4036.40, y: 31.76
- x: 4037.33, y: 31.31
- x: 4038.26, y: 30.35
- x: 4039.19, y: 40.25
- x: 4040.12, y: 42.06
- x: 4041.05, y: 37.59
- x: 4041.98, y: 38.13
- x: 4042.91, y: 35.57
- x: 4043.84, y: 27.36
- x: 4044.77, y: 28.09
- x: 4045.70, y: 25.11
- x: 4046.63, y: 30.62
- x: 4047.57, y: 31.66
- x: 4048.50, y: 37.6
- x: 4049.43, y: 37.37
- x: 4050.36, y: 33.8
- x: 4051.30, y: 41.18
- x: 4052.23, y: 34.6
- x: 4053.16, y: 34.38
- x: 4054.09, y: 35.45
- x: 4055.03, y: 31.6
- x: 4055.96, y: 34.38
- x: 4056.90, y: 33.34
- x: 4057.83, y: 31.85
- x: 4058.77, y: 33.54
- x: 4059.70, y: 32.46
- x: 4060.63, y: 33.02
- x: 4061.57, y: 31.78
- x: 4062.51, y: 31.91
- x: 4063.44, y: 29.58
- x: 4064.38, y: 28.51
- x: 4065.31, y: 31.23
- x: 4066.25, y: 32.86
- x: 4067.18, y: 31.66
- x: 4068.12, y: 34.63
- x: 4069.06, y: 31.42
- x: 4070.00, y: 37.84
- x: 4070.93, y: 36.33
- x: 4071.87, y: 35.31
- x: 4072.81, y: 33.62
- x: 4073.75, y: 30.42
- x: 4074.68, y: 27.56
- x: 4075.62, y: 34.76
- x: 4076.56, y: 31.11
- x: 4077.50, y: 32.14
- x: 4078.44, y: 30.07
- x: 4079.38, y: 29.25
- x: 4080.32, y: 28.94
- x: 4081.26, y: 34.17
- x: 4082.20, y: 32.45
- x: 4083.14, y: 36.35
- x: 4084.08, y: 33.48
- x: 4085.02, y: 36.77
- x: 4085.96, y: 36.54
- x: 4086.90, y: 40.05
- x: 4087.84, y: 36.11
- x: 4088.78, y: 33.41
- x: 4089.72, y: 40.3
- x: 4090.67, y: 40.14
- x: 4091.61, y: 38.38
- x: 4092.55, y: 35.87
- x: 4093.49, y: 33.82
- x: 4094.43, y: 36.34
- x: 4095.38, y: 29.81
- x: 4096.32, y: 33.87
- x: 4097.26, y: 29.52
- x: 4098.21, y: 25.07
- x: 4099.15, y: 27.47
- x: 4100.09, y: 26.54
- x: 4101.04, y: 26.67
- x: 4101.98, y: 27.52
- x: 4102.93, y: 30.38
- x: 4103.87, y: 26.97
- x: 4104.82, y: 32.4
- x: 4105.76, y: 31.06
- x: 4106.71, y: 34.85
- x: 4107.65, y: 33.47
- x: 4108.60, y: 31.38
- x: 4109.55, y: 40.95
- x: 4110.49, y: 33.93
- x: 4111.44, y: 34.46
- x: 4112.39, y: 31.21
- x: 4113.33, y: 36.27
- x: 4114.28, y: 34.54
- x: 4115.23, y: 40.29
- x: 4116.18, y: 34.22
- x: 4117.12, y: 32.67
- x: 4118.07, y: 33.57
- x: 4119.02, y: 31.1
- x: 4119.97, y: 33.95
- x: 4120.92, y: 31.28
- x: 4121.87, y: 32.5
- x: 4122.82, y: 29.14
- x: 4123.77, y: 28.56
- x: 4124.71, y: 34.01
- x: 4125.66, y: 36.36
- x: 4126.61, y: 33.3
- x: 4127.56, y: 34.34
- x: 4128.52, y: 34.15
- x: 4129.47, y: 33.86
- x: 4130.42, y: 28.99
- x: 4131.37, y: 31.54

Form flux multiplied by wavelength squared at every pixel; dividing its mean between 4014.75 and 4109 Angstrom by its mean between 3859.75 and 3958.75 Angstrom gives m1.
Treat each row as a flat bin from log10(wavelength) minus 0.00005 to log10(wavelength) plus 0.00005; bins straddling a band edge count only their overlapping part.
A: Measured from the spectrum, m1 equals 1.7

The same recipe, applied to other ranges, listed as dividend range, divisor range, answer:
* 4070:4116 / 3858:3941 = 1.78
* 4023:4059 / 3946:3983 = 1.71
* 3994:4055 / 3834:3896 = 1.92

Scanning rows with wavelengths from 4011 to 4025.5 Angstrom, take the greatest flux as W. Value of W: 40.99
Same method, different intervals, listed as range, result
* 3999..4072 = 42.06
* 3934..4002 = 35.38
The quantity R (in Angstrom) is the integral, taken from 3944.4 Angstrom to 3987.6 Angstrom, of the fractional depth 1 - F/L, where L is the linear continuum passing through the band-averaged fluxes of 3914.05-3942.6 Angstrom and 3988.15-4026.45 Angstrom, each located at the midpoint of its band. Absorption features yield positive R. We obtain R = 6.4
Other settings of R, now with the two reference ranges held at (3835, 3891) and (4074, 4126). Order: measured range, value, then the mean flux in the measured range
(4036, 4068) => -3.45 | 33.3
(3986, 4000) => -1.86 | 30.1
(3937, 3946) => 2.11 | 18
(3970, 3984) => 2.05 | 21.9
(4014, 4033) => -4.37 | 34.9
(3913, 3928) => -0.48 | 22.9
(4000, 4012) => -3.12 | 34.4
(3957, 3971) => 4.87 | 16.1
